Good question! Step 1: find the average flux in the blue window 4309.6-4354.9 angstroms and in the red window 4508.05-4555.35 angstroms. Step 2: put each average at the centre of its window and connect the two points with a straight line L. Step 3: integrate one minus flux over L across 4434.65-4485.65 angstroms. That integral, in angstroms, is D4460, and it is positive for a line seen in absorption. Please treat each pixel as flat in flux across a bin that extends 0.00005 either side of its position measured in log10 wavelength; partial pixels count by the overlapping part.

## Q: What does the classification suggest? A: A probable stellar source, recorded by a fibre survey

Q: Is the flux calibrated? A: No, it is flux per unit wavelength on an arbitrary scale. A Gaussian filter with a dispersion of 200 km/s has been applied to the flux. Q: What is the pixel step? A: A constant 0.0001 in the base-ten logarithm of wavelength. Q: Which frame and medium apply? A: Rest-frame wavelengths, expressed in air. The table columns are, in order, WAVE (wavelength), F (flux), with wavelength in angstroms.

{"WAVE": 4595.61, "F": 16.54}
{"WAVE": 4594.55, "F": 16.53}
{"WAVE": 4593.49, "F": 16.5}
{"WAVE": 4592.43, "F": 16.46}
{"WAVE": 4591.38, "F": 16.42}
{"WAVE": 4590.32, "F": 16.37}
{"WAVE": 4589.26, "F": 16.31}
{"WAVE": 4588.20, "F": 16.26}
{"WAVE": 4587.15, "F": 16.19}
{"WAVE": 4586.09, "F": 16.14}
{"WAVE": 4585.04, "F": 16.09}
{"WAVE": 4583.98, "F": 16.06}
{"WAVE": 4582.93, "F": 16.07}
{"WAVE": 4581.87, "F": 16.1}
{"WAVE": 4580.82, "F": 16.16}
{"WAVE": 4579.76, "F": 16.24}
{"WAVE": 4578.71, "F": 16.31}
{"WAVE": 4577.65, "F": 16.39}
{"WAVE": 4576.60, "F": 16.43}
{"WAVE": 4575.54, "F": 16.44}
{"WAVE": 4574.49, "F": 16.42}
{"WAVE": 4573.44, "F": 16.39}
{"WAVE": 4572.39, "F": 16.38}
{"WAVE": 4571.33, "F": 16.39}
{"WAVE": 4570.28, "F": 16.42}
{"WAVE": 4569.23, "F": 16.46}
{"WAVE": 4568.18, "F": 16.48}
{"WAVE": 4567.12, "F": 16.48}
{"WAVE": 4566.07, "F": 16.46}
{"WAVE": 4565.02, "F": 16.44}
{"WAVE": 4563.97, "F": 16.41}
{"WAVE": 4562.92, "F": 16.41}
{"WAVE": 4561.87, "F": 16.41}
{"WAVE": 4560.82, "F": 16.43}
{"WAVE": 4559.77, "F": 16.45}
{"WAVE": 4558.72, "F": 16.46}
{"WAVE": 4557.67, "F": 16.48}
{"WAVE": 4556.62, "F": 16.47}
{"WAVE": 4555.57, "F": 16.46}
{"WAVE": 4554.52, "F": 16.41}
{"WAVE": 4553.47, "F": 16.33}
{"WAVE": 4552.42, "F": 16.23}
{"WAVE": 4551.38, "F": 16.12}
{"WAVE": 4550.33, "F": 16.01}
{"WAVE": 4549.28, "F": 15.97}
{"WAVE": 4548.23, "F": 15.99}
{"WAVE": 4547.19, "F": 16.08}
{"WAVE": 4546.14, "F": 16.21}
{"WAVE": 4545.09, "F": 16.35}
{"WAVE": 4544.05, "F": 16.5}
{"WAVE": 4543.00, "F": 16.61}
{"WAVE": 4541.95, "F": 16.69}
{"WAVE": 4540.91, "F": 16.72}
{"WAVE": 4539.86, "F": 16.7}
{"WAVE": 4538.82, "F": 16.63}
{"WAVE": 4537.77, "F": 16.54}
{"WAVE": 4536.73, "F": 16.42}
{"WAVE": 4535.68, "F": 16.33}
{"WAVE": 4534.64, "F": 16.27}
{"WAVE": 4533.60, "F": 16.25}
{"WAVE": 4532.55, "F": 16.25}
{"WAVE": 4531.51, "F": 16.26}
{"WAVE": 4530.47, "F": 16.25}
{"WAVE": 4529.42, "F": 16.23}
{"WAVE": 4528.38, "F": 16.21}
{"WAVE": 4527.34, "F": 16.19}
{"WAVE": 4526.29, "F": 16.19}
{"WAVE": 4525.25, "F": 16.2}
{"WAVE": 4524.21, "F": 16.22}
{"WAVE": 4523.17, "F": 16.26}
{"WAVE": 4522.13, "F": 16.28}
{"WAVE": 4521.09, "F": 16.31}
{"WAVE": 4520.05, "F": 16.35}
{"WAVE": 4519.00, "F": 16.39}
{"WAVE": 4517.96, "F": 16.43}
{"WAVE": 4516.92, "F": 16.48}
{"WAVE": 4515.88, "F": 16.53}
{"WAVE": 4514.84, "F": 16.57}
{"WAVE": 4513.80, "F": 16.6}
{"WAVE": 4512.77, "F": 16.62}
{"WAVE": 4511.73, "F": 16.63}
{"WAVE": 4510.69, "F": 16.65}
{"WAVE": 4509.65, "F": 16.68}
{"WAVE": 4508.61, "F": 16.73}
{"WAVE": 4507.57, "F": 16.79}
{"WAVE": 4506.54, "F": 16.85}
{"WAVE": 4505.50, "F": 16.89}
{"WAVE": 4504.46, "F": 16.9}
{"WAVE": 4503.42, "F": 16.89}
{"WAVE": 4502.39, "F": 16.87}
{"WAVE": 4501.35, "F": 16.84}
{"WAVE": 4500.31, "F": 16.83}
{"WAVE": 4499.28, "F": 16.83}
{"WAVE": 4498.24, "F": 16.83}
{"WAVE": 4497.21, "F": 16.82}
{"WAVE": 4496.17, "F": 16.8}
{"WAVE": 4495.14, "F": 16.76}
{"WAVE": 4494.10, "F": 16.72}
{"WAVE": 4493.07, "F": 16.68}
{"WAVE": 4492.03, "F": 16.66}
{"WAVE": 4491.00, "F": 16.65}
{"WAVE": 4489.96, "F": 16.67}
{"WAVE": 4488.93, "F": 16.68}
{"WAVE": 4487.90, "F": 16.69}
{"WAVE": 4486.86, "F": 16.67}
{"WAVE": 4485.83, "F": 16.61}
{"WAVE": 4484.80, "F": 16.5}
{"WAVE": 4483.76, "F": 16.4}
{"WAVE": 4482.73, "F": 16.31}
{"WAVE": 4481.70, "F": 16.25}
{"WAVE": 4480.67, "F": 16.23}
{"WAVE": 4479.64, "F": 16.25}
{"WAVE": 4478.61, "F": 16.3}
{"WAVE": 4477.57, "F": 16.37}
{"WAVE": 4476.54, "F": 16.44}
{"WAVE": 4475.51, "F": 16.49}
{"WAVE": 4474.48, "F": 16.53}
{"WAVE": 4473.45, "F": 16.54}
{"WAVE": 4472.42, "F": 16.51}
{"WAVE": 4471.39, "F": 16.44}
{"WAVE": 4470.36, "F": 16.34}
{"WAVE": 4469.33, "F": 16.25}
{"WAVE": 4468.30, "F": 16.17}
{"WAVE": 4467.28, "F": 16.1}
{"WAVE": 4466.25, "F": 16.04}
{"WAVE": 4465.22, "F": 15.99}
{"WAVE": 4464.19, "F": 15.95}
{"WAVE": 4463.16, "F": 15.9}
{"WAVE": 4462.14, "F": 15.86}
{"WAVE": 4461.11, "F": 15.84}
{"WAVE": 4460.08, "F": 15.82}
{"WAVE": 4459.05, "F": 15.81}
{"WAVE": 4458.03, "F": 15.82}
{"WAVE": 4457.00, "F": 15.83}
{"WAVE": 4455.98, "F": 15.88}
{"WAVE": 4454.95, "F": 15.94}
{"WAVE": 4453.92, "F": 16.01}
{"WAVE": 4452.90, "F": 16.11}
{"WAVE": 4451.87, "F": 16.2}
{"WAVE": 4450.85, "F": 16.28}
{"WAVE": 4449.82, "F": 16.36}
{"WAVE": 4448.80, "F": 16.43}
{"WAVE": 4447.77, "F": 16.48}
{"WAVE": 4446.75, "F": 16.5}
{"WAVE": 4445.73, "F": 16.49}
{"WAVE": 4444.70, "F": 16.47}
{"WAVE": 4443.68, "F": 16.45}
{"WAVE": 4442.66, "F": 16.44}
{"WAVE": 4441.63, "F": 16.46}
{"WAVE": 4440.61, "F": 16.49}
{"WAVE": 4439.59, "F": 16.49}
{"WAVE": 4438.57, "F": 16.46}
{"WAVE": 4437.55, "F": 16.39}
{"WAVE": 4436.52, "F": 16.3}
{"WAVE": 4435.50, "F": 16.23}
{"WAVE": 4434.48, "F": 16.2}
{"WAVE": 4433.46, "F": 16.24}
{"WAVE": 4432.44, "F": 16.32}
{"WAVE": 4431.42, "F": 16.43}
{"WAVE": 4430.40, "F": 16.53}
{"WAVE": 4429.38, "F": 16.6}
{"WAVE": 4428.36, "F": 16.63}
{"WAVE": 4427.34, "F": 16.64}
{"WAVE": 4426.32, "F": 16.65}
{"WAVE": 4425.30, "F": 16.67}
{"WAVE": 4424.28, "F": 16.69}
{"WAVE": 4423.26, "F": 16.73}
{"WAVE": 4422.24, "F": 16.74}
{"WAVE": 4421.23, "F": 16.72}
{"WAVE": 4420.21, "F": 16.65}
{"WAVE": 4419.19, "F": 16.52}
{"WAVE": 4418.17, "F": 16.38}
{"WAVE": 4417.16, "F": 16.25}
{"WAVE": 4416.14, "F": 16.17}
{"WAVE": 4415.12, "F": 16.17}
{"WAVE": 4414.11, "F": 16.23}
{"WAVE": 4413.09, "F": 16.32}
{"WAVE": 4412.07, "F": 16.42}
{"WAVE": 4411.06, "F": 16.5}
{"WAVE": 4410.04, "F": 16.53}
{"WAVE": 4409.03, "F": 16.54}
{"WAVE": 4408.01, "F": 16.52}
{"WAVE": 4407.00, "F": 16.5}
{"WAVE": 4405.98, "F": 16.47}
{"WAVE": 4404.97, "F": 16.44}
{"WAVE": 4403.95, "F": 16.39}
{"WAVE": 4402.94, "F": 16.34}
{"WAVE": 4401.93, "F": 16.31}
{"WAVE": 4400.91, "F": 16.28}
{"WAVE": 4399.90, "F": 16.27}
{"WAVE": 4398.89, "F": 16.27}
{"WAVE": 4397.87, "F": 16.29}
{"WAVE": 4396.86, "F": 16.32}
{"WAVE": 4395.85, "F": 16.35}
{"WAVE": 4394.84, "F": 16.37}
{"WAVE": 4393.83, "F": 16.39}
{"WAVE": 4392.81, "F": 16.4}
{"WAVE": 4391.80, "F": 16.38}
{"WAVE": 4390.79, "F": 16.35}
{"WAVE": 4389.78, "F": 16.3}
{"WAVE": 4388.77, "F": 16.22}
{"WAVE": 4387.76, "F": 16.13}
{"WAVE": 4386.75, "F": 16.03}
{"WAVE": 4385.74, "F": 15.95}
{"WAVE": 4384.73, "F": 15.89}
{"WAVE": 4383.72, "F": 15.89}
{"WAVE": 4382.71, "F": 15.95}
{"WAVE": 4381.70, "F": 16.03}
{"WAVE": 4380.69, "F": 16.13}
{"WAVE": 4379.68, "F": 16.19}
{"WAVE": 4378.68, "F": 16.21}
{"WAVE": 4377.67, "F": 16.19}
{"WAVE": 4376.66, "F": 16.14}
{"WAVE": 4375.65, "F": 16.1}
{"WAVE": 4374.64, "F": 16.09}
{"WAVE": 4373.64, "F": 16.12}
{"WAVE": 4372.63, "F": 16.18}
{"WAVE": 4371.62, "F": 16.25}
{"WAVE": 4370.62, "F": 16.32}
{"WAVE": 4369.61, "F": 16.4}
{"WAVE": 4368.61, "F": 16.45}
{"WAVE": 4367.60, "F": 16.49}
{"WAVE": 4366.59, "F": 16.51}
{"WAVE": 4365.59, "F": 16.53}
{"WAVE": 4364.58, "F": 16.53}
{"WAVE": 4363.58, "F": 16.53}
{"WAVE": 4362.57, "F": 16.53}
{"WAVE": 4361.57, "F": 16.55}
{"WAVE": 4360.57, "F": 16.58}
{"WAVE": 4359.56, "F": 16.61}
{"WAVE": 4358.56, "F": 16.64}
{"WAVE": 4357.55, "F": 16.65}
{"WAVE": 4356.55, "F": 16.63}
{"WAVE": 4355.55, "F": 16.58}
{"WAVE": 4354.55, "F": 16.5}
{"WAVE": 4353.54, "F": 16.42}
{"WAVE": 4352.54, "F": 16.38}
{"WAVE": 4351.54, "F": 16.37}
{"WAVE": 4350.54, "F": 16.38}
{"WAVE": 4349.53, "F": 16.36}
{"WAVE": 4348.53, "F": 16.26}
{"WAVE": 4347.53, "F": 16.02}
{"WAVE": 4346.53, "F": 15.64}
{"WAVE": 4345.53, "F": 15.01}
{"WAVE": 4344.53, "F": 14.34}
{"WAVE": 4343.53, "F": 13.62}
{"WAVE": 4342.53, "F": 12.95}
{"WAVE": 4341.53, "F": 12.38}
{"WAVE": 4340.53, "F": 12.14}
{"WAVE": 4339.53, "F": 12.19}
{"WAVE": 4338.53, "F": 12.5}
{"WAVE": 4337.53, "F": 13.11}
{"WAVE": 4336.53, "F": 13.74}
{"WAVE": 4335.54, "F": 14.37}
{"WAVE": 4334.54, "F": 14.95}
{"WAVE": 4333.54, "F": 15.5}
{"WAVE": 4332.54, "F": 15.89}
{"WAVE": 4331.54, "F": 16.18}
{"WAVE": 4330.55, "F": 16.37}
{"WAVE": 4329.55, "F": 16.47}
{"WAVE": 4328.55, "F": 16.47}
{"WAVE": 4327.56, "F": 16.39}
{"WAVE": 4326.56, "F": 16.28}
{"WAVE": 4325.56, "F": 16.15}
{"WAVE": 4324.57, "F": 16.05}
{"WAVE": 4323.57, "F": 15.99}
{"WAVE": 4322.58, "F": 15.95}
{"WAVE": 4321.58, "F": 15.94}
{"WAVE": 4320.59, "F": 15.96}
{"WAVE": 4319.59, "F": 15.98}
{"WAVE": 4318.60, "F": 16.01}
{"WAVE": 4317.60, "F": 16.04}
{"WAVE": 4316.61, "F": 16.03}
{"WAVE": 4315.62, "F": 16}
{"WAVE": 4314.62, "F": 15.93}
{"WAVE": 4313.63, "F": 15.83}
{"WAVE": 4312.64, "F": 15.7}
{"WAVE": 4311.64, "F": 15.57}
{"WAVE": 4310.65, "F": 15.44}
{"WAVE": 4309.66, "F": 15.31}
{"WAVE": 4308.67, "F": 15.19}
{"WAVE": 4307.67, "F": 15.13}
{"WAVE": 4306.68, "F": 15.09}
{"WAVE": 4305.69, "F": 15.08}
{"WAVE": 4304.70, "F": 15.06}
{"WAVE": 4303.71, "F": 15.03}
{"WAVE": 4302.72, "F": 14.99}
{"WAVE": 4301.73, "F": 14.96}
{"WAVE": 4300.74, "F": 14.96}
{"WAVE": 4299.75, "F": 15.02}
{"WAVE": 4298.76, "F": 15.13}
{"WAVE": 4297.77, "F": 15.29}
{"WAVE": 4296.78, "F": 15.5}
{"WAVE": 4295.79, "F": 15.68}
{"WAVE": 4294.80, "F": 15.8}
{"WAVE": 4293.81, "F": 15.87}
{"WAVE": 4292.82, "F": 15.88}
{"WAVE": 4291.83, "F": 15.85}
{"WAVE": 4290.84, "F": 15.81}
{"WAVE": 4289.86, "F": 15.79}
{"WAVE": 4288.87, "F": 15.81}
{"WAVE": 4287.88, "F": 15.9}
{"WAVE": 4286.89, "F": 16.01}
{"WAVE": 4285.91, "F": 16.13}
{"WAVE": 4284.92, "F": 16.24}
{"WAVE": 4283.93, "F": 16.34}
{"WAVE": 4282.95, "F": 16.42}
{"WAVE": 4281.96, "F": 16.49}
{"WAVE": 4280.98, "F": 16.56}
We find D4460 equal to -0.8 angstroms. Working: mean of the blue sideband 15.4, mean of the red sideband 16.4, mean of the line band 16.2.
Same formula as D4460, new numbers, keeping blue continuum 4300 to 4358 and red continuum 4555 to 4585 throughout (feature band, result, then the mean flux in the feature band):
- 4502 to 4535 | -0.6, 16.5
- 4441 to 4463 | -0.4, 16.2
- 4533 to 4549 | -0.2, 16.4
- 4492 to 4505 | -0.6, 16.8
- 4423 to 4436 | -0.6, 16.5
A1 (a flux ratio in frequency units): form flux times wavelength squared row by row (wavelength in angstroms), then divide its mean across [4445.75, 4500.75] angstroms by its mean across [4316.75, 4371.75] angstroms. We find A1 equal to 1.11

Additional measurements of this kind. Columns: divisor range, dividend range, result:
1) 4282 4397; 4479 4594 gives 1.14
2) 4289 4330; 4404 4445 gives 1.11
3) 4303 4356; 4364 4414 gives 1.09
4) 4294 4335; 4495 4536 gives 1.16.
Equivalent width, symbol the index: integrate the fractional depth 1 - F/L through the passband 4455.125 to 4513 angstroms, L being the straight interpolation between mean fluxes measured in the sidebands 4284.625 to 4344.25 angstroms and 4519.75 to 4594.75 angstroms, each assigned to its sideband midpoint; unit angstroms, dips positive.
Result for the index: -1.5 angstroms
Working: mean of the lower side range 15.3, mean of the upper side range 16.3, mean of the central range 16.4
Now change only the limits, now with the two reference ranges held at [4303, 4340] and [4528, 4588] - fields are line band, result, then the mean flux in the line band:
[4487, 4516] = -1.1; 16.7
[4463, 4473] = -0.1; 16.2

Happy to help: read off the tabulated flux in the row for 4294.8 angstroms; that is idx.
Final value 15.8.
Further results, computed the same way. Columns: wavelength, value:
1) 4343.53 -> 13.62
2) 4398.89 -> 16.27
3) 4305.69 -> 15.08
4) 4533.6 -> 16.25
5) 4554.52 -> 16.41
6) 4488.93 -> 16.68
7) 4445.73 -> 16.49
